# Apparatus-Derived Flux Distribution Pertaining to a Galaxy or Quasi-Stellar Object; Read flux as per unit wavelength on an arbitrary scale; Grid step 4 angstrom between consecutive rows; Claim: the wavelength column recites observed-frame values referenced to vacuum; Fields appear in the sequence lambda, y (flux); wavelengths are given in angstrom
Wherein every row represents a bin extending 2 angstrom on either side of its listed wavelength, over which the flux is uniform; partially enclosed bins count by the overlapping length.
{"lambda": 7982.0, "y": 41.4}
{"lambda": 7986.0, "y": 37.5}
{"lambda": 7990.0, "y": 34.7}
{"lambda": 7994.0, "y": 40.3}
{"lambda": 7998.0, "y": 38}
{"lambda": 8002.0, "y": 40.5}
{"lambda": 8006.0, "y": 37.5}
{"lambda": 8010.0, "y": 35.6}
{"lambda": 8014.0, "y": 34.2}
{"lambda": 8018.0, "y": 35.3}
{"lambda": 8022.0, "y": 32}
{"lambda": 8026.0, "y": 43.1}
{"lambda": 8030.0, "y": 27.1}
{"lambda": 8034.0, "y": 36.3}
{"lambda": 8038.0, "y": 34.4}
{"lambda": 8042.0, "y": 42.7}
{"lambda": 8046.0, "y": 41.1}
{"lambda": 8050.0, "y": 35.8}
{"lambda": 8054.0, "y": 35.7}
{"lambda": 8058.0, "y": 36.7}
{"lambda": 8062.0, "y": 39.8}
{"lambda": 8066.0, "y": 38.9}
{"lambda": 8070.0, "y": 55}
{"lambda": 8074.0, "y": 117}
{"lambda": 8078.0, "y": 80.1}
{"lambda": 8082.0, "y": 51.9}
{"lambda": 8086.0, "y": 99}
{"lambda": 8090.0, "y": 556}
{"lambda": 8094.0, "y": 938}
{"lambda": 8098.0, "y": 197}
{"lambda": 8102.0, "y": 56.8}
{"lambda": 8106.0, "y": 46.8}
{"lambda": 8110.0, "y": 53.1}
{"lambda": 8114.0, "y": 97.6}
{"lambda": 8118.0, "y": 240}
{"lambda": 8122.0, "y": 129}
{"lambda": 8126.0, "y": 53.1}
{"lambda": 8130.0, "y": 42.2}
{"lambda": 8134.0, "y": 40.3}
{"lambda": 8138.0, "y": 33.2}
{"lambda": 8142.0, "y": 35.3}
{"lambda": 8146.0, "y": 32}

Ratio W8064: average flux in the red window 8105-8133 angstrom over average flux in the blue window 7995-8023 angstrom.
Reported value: 2.59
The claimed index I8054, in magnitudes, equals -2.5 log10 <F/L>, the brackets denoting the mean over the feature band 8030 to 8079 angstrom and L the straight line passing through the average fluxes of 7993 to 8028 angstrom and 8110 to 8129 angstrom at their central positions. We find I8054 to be 0.43 mag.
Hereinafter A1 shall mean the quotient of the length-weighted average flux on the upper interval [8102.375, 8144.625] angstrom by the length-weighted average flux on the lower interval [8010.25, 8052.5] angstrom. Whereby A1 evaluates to 2.09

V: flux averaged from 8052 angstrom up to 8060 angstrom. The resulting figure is 36.2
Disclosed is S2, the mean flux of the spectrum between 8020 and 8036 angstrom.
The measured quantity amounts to 34.6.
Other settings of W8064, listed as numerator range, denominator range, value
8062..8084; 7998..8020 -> 1.80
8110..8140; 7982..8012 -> 2.32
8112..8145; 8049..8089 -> 1.14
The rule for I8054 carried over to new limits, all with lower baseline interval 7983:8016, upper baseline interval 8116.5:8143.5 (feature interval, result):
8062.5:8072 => 0.28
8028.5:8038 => 0.43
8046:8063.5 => 0.42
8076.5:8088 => -0.19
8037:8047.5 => 0.28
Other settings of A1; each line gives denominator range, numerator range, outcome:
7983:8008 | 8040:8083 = 1.37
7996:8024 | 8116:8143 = 2.31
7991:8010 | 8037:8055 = 0.99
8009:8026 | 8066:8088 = 2.18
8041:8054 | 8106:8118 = 2.51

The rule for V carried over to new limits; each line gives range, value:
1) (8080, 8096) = 411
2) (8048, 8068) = 37.4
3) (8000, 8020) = 36.6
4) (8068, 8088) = 80.6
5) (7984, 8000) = 37.6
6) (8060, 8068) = 39.3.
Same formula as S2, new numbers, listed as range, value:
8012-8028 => 36.1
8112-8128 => 130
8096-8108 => 100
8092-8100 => 568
